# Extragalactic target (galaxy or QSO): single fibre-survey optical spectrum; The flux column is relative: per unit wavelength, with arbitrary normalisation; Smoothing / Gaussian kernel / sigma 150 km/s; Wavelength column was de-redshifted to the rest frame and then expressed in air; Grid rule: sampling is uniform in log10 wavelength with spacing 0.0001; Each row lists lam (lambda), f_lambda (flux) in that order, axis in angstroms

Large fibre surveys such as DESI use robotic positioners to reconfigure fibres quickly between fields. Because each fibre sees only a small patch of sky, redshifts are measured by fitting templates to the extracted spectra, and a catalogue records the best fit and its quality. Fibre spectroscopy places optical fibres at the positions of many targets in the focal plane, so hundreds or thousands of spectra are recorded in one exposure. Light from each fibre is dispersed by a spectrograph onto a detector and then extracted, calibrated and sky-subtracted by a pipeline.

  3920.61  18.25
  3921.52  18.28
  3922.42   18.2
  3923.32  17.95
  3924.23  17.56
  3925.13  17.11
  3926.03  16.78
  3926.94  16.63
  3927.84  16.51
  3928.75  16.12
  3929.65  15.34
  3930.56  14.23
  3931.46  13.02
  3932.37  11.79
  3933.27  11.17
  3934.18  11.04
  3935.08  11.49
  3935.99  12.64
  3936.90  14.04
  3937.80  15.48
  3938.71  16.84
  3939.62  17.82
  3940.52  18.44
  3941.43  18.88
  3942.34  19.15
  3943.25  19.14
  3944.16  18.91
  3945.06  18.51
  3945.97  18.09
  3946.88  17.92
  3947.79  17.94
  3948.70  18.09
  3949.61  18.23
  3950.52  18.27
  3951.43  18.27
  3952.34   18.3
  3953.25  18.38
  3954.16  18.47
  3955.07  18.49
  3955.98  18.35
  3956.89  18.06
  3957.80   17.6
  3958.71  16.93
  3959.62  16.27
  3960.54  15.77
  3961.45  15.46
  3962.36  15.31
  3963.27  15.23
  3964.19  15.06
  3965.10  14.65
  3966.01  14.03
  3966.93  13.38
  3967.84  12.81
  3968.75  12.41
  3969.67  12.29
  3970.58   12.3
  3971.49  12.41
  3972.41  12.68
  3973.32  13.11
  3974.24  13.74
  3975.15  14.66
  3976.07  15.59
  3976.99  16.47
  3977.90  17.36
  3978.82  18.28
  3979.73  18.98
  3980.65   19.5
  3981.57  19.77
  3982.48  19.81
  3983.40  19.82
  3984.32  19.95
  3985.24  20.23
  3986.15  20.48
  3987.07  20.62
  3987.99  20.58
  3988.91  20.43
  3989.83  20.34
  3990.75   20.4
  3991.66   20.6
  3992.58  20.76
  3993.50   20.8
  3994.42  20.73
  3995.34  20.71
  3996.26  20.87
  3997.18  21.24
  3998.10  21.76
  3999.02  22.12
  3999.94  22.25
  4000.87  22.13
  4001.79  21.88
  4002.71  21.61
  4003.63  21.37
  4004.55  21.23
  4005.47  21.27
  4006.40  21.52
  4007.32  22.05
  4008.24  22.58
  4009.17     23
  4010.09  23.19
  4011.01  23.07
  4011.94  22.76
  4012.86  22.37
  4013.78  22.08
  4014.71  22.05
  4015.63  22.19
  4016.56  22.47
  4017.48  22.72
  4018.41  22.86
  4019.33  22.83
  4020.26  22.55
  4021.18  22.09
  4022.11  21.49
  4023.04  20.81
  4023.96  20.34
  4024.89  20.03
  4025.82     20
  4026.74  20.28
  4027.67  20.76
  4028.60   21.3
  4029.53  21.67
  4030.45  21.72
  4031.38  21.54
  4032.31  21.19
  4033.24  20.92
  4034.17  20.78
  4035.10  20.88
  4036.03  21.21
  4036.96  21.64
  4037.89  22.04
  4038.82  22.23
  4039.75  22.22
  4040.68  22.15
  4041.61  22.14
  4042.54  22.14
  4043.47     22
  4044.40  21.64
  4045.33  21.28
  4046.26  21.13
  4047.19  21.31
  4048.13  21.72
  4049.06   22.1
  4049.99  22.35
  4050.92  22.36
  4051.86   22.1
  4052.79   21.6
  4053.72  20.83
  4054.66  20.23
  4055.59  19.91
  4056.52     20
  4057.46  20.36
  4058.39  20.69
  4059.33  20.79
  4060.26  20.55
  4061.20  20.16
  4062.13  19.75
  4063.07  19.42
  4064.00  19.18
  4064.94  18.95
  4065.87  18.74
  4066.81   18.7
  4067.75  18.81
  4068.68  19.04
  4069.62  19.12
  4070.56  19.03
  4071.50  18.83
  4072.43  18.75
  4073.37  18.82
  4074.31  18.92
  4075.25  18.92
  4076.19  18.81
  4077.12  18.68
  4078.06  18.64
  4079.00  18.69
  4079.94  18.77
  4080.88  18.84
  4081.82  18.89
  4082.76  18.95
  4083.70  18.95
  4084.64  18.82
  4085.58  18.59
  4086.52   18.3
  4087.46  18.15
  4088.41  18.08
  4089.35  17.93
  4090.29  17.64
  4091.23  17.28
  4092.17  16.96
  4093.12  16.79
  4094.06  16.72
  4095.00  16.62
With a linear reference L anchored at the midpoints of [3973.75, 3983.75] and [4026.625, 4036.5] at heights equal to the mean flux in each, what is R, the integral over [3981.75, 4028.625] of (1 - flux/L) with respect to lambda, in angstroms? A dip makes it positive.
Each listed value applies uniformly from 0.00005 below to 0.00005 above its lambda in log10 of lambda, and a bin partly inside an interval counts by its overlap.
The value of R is -5.0 angstroms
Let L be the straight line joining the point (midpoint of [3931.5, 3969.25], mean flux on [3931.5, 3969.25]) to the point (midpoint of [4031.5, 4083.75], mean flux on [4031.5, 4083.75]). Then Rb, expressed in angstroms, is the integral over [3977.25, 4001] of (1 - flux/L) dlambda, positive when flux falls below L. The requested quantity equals -3.5 angstroms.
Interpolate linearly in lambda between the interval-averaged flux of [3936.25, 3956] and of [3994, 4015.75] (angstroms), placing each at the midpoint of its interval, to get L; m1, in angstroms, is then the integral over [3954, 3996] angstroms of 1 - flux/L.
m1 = 5.7 angstroms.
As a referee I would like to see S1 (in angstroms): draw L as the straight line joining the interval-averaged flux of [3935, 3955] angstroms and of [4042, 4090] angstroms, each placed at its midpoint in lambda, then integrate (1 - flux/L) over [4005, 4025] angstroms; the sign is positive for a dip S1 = -3.5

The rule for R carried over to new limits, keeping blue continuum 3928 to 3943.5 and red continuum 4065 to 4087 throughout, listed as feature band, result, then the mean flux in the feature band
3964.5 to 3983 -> 1.01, 15.2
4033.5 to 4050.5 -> -3.61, 21.7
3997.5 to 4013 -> -4.75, 22.1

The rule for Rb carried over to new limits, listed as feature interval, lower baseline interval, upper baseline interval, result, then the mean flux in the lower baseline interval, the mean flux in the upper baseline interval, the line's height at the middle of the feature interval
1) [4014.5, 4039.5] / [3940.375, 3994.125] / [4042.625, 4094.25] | -3.8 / 17.4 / 19.5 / 18.7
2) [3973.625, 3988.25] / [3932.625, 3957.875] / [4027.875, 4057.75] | 0.2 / 17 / 21.5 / 18.6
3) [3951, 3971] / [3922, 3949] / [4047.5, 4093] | 1.2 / 16.2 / 19.4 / 16.8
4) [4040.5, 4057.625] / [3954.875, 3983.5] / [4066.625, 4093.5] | -3.6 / 15.8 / 18.5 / 17.7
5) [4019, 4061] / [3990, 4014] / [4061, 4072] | -2.4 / 21.7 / 19.1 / 20.2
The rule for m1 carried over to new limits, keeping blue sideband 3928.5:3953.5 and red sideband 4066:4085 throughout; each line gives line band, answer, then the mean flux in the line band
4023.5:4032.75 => -1.51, 20.9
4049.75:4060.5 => -1.46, 21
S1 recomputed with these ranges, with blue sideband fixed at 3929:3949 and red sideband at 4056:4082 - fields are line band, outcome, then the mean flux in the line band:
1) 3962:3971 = 1.6 angstroms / 13.7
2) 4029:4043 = -2.5 angstroms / 21.6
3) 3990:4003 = -2.9 angstroms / 21.3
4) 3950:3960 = -1.0 angstroms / 18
